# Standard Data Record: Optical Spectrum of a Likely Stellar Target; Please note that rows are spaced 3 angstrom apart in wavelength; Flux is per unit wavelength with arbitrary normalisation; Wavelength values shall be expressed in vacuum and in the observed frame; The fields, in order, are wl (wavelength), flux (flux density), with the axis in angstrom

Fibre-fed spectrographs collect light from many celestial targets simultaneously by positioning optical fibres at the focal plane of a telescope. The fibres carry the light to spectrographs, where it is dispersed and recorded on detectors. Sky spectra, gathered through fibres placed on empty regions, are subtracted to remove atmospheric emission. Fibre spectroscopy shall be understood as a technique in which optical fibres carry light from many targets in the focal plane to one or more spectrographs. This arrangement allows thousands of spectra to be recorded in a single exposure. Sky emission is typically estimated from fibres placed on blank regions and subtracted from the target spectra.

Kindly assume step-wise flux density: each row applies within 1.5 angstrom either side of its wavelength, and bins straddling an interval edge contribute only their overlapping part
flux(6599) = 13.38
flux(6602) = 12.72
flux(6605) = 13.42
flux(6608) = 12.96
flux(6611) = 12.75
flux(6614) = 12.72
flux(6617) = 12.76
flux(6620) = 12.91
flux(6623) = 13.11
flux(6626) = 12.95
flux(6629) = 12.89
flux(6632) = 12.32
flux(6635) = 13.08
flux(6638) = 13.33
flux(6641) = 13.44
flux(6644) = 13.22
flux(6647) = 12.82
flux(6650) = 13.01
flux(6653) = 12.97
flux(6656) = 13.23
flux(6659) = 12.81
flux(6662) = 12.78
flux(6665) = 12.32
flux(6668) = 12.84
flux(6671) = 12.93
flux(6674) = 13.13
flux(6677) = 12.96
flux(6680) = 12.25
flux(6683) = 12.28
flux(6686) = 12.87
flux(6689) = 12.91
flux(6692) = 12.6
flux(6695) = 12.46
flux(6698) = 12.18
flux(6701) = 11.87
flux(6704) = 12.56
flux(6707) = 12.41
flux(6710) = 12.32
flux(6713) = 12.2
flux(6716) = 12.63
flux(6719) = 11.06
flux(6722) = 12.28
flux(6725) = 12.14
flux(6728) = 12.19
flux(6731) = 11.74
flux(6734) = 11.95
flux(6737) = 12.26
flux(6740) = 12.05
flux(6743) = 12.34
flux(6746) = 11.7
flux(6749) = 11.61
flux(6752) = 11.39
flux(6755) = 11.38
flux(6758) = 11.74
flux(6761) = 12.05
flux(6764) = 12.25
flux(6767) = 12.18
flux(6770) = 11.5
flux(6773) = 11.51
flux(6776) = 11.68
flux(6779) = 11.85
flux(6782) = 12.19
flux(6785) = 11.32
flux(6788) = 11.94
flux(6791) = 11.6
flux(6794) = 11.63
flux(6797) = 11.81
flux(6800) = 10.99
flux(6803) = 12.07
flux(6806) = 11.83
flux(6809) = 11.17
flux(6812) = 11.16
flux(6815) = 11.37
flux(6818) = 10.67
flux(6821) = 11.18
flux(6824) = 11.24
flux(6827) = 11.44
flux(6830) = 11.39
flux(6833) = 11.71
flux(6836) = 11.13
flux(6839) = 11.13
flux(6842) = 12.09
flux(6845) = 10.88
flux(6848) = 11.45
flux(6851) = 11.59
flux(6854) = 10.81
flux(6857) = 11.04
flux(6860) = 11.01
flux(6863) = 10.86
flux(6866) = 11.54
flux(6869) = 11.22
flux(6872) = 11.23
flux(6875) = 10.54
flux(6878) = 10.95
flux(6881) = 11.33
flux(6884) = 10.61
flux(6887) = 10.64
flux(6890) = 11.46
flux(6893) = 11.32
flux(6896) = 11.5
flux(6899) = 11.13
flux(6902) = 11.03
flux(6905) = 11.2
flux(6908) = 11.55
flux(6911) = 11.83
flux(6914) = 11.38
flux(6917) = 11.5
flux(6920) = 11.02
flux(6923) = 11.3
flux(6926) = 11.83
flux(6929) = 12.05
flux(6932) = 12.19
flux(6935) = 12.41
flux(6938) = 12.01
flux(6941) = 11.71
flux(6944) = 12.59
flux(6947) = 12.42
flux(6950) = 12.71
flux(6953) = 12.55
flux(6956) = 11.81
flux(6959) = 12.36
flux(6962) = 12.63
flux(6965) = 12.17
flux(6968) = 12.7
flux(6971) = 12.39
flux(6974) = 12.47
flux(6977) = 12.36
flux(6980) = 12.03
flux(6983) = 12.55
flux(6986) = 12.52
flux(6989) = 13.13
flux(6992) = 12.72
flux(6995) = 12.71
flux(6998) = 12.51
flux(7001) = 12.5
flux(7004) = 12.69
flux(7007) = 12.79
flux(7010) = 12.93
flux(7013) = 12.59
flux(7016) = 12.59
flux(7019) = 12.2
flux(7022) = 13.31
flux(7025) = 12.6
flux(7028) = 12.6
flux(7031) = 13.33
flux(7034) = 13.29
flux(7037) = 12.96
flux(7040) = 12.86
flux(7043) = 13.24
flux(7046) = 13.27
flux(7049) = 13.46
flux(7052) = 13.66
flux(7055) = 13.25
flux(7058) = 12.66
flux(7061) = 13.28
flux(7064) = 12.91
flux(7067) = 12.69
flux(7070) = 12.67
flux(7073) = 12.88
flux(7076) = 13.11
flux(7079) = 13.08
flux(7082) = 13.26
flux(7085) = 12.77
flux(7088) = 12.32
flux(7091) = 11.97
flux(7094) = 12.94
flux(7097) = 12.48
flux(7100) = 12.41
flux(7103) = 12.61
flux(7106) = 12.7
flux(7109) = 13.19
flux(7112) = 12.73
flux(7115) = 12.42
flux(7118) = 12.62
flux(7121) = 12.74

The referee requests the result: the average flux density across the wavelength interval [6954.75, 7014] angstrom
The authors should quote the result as 12.5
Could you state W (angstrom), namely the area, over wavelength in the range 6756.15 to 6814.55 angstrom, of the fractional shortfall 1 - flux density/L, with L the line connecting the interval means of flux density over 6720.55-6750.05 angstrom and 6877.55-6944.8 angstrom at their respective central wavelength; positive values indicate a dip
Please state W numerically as 0.9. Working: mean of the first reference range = 12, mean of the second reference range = 11.5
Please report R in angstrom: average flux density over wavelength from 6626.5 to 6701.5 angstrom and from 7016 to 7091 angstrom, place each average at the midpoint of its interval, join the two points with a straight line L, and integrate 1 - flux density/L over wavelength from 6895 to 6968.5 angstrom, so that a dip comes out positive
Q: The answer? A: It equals 5.76 angstrom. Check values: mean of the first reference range 12.8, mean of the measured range 11.9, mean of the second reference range 13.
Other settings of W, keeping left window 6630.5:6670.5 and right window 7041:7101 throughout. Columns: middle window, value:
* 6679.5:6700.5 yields 0.7 angstrom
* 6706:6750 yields 3.0 angstrom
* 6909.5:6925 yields 1.8 angstrom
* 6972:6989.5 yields 0.6 angstrom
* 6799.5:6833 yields 4.1 angstrom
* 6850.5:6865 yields 2.1 angstrom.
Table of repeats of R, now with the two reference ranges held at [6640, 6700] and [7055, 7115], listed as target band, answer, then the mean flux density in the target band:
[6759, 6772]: 0.8 angstrom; 12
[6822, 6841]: 2.1 angstrom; 11.4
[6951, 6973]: 0.7 angstrom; 12.4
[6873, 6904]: 4.2 angstrom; 11.1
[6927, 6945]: 0.9 angstrom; 12.1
